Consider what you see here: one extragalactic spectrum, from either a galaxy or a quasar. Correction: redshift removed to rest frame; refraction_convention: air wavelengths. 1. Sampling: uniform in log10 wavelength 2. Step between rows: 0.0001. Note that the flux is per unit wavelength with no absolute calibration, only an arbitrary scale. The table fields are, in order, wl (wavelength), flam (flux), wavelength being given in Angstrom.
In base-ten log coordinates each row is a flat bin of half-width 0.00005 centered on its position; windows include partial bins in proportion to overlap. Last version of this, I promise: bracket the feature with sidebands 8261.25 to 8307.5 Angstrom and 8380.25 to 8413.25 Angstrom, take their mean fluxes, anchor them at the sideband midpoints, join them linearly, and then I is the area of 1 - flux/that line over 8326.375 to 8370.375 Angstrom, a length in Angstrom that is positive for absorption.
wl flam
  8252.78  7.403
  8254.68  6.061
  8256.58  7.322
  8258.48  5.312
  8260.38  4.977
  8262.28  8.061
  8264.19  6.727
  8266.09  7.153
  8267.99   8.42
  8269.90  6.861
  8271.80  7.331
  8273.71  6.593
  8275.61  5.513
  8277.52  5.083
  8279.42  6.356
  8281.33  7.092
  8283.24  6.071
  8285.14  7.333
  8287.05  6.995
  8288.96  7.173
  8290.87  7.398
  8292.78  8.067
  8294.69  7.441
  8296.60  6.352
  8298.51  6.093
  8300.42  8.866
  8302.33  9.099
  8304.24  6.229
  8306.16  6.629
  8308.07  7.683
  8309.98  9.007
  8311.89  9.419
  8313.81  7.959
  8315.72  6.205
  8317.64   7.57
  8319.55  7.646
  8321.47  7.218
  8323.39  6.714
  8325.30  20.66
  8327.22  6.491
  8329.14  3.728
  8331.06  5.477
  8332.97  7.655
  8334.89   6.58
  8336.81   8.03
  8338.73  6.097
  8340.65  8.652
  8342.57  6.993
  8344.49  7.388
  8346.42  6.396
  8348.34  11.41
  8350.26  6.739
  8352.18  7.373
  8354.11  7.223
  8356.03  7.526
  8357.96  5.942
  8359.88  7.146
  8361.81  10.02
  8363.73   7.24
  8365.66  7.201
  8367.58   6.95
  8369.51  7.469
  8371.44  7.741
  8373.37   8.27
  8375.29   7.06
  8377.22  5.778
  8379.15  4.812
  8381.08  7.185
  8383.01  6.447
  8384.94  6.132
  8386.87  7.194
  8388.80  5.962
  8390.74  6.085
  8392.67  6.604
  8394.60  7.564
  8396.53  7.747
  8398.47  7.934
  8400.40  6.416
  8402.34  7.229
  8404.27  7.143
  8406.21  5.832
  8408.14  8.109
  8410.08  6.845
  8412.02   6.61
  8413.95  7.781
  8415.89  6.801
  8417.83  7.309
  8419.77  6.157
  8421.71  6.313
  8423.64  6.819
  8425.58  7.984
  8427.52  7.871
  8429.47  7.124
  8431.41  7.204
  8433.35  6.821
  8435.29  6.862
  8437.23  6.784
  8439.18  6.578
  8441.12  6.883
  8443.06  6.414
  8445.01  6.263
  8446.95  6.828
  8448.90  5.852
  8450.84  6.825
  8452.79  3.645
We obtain -1.6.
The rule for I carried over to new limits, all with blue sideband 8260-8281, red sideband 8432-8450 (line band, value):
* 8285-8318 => -4.2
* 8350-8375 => -3.0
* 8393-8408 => -1.2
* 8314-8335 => -3.8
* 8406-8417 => -0.8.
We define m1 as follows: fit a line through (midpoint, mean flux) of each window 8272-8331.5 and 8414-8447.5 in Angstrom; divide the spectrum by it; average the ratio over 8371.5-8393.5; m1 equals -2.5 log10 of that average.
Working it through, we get 0.09 mag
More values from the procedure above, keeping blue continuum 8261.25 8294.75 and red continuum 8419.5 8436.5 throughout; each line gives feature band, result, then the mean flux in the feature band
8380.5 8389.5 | 0.072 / 6.58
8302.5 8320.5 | -0.101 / 7.66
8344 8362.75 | -0.105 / 7.72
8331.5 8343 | -0.041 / 7.27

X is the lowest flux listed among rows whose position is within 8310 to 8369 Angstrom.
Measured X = 3.728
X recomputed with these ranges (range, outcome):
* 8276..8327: 5.083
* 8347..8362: 5.942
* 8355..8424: 4.812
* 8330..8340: 5.477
